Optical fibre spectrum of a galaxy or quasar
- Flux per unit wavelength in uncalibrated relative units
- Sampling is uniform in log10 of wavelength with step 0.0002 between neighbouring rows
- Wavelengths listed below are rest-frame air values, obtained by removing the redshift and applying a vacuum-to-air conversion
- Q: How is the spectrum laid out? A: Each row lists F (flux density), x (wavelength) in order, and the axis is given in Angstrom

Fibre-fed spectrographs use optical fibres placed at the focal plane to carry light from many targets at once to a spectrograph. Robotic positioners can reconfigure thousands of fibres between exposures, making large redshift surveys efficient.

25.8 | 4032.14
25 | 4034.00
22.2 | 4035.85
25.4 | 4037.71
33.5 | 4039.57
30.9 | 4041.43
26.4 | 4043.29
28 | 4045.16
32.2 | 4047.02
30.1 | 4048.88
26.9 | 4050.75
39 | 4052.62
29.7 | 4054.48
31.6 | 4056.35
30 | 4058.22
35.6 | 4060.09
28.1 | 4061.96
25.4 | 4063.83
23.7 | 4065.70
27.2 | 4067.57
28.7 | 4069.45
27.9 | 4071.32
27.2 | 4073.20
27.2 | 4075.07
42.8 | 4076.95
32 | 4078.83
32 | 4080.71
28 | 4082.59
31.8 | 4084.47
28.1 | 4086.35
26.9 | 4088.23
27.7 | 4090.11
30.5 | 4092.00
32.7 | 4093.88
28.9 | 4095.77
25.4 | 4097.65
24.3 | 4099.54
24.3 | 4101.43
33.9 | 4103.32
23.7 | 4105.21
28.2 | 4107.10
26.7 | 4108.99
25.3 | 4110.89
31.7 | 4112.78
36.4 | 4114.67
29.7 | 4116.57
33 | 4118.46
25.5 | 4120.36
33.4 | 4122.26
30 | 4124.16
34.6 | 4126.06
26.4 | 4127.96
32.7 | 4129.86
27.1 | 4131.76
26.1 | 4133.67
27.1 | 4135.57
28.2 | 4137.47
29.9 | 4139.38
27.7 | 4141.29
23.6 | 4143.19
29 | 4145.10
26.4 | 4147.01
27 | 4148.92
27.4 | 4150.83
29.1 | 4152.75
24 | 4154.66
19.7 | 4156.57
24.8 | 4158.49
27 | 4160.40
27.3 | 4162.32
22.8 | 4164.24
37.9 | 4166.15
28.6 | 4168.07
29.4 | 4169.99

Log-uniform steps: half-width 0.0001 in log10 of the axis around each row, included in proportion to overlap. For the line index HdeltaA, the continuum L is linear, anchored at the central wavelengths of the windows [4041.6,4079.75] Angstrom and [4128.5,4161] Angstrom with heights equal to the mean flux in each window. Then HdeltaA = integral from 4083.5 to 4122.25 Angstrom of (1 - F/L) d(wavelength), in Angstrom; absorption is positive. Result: -0.60 Angstrom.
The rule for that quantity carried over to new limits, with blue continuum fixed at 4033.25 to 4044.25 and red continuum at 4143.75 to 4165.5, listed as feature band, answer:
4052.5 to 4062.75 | -1.8 Angstrom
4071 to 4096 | -3.3 Angstrom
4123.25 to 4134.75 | -1.4 Angstrom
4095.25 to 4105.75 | -0.1 Angstrom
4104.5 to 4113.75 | -0.3 Angstrom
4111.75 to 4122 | -1.9 Angstrom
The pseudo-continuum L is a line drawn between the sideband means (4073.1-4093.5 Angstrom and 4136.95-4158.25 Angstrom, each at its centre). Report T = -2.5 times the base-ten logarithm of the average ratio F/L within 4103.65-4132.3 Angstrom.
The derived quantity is -0.05 mag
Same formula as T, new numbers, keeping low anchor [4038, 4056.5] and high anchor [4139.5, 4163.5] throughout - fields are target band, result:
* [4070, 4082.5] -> -0.065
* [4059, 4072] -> 0.064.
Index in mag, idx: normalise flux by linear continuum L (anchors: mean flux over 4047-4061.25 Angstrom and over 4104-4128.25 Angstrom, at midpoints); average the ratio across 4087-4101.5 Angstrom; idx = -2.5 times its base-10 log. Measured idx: 0.10 mag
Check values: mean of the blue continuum 31.8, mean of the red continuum 29.7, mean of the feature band 27.8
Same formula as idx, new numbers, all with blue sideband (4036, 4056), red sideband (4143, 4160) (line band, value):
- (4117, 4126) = -0.15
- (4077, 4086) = -0.12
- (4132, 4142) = -0.06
